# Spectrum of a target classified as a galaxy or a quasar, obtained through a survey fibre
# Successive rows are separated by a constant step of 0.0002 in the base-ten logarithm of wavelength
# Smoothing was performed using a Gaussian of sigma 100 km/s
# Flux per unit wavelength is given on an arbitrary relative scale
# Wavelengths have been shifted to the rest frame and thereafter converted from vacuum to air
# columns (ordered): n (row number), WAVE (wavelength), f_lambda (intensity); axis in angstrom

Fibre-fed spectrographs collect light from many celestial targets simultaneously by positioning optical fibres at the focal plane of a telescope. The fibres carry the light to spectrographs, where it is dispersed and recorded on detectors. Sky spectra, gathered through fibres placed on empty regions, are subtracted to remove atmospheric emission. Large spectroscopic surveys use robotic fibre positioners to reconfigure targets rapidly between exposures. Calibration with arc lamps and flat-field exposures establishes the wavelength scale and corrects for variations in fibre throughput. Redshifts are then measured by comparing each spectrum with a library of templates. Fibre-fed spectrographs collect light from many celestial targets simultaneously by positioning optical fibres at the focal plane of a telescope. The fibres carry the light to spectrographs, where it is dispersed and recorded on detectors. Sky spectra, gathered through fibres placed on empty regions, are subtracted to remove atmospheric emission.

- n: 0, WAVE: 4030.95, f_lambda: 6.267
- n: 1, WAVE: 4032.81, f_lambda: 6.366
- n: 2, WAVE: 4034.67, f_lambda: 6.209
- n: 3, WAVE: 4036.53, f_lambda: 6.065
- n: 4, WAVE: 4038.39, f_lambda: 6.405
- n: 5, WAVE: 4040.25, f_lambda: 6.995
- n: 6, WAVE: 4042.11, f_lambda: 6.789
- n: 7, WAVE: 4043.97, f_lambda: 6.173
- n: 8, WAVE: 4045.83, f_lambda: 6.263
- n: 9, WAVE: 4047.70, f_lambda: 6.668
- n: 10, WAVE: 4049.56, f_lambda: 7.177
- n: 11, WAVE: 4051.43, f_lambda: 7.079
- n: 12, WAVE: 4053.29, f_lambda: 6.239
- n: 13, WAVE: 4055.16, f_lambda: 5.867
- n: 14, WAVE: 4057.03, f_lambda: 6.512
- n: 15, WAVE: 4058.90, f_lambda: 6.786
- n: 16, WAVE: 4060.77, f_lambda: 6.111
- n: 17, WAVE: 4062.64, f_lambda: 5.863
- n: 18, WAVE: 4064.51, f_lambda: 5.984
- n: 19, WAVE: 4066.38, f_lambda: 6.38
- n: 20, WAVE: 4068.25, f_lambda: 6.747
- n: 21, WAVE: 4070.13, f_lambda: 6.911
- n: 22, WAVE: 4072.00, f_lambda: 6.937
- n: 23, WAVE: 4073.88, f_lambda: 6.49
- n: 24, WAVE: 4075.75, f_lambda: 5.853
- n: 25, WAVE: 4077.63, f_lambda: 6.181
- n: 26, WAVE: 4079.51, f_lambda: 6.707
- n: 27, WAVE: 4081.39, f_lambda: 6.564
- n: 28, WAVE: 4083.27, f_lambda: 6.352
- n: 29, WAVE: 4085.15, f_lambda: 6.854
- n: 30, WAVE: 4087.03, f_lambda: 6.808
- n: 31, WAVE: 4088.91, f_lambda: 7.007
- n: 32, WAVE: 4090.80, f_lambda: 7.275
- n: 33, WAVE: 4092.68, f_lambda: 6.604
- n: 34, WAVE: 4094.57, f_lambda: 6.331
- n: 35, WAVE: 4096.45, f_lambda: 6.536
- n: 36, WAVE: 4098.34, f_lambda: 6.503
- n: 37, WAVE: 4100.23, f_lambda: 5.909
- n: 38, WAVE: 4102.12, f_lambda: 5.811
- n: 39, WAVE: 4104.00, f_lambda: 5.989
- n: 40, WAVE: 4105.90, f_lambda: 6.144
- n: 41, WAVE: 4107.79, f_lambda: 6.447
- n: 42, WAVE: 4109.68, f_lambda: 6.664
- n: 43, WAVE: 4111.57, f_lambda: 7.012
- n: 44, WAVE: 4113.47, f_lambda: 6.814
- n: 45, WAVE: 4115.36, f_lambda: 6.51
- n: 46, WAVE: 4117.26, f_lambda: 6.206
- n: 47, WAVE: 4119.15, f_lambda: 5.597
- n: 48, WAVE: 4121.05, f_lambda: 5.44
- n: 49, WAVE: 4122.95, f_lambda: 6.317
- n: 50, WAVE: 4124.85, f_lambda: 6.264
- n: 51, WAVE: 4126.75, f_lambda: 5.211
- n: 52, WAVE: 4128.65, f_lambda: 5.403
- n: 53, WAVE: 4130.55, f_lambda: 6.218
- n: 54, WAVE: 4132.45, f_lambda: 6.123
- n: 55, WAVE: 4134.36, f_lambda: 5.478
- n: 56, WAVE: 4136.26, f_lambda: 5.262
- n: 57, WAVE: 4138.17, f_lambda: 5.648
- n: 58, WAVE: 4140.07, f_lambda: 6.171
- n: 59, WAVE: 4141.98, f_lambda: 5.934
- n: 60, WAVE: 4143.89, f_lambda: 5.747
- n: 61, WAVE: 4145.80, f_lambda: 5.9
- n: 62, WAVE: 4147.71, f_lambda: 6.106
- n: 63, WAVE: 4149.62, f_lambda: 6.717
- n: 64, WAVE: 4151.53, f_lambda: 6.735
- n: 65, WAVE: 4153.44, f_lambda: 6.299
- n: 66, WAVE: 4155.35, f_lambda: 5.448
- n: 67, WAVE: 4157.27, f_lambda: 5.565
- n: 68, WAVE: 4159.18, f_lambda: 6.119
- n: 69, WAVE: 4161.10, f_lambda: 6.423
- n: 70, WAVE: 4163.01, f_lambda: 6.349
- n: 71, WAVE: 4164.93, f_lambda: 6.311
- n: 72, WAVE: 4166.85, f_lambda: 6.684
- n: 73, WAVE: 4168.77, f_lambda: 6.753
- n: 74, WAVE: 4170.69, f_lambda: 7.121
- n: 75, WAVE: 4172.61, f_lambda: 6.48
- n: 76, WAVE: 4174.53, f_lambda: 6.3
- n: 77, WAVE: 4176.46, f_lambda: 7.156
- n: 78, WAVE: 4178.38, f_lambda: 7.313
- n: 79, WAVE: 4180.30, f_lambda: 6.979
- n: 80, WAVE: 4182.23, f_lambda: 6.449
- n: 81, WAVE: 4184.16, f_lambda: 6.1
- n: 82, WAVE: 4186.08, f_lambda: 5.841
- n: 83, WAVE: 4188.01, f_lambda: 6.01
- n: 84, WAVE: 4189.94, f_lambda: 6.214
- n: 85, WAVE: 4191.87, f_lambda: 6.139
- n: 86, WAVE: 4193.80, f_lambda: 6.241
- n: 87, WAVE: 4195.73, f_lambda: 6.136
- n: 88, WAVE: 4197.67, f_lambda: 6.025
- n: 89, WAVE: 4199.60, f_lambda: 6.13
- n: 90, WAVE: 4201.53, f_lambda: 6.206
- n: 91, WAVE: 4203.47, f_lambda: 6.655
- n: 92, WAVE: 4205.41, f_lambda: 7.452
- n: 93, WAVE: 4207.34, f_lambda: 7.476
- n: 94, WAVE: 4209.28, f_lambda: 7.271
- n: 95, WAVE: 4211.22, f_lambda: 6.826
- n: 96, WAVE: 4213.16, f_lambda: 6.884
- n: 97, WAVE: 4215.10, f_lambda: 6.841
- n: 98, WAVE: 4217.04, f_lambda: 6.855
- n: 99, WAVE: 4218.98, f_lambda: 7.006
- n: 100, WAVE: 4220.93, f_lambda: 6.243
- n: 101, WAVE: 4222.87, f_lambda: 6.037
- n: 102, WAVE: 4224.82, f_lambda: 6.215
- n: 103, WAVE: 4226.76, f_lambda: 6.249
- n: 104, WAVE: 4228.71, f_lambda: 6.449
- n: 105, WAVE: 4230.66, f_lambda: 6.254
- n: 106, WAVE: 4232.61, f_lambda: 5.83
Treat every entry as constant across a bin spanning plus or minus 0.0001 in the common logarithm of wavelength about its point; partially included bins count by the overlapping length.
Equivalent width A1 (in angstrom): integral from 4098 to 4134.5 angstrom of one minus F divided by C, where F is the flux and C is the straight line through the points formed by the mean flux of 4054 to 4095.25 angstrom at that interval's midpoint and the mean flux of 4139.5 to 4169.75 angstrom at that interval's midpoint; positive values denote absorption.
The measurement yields 1.38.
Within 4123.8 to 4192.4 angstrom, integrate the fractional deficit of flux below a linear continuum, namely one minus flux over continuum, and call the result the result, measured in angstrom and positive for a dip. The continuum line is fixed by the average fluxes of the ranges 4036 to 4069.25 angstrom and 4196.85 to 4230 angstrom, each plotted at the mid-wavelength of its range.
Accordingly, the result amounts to 4.0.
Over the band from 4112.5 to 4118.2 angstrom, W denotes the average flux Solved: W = 6.51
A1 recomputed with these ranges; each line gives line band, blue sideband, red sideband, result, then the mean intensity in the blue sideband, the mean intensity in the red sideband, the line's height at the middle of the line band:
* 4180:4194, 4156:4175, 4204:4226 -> 0.8 angstrom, 6.4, 6.82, 6.58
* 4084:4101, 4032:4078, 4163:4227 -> -0.5 angstrom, 6.45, 6.56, 6.48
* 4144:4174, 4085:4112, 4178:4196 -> 0.3 angstrom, 6.51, 6.32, 6.38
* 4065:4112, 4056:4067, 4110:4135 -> -2.5 angstrom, 6.27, 6.07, 6.18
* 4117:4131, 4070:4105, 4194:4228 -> 1.6 angstrom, 6.5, 6.61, 6.53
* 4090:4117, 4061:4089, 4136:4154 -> -0.6 angstrom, 6.49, 6.08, 6.32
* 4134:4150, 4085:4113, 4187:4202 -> 1.2 angstrom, 6.52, 6.13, 6.35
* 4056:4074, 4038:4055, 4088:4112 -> 0.3 angstrom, 6.62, 6.47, 6.56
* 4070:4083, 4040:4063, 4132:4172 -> -0.2 angstrom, 6.5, 6.14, 6.41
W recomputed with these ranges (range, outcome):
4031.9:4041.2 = 6.41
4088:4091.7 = 7.13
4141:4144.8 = 5.84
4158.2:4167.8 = 6.38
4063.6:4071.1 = 6.51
